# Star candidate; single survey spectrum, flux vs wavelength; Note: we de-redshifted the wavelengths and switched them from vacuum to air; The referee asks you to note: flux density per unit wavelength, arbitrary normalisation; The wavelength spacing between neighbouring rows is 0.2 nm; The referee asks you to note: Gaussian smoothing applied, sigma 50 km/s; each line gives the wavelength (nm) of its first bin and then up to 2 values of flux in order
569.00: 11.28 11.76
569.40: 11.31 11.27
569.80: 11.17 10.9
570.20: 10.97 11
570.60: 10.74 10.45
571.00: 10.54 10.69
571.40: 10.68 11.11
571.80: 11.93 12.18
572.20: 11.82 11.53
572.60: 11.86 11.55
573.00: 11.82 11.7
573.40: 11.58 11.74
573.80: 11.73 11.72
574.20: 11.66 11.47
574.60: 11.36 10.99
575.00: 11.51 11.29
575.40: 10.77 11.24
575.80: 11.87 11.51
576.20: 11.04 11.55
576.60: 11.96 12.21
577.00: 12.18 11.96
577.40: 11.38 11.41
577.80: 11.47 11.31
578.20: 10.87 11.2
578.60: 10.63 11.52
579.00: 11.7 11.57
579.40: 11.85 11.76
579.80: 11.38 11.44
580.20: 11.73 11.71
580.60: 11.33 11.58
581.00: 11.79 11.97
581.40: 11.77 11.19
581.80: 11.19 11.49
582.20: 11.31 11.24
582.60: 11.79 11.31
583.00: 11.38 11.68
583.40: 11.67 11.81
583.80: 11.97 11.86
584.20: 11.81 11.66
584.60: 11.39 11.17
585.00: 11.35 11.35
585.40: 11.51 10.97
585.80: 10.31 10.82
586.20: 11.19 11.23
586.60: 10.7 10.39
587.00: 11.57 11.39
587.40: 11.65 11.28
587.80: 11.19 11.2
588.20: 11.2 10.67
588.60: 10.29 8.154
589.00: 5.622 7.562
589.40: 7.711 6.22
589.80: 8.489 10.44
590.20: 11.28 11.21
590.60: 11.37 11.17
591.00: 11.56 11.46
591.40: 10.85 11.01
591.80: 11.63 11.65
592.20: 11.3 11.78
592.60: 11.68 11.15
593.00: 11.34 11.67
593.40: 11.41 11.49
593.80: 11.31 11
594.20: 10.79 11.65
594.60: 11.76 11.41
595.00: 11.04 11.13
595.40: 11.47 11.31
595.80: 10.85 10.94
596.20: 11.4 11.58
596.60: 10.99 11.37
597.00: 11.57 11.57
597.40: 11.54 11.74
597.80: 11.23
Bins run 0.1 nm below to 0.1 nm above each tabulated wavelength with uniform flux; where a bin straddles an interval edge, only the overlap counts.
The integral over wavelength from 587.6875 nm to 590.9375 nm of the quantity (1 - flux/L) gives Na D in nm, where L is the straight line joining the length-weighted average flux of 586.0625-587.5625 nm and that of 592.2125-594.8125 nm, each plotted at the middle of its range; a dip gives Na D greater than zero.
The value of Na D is 0.47 nm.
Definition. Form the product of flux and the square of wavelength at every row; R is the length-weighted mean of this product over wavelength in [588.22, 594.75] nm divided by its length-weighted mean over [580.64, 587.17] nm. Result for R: 0.95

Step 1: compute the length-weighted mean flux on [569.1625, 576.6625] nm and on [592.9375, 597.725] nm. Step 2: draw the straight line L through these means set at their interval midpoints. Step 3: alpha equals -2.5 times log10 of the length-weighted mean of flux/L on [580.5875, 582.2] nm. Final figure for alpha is -0.02 mag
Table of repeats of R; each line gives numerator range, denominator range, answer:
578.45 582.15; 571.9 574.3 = 1.01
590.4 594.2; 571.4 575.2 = 1.05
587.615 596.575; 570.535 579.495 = 0.99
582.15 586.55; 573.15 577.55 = 1.02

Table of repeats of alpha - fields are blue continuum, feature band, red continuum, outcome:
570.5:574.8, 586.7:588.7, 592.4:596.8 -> 0.025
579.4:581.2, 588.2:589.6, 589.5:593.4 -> 0.303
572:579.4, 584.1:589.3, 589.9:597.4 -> 0.071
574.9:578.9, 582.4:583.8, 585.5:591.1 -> -0.079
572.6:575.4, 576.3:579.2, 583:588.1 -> -0.006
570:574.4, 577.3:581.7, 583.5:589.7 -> -0.051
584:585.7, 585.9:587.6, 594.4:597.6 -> 0.028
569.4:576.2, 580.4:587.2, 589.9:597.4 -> -0.006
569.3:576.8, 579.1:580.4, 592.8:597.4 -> -0.026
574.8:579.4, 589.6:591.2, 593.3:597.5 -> 0.080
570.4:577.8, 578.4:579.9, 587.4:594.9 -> -0.024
